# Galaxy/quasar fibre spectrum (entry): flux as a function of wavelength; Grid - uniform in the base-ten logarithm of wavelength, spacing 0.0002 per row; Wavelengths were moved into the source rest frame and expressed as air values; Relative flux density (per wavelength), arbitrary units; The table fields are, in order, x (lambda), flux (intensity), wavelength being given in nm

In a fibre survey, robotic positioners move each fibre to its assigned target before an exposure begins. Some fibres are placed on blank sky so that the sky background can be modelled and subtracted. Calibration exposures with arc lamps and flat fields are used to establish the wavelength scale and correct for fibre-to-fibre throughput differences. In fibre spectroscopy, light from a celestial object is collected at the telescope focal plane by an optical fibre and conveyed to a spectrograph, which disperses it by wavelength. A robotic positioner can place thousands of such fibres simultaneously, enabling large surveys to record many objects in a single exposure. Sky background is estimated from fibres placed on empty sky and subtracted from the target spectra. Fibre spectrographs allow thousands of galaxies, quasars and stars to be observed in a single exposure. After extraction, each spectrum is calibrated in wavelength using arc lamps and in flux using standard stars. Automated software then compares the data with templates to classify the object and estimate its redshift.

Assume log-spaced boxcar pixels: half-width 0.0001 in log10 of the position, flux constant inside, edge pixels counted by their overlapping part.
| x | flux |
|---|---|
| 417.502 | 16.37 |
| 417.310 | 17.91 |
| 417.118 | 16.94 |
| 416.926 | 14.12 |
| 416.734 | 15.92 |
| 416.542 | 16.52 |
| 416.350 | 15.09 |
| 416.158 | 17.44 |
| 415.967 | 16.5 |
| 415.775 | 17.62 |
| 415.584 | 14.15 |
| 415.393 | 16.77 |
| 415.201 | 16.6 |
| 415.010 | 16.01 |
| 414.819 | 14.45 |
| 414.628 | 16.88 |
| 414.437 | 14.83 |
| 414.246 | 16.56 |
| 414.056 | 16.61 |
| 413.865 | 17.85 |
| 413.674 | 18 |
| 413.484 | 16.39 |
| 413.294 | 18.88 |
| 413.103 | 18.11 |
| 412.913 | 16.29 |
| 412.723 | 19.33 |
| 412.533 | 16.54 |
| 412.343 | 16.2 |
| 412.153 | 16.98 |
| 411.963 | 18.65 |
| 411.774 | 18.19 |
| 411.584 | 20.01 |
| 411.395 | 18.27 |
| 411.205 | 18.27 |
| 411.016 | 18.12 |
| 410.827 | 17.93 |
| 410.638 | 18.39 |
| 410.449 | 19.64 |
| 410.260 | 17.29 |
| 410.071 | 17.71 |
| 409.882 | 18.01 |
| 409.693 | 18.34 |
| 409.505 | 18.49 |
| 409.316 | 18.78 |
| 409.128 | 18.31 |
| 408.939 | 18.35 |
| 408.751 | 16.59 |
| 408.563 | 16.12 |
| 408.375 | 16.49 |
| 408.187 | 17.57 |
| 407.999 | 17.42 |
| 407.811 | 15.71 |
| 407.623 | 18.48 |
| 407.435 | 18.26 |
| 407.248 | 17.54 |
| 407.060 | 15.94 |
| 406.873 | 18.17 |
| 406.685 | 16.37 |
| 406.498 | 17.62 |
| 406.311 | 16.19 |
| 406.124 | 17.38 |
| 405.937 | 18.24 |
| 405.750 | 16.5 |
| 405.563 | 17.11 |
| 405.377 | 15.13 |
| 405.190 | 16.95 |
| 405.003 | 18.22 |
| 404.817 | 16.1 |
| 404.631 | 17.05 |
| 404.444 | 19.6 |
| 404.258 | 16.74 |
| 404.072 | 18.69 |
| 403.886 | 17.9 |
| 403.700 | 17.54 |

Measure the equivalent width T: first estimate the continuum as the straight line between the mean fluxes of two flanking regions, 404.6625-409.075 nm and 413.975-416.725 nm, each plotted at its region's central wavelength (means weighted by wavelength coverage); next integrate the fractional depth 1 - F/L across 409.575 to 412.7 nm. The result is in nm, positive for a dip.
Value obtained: -0.28 nm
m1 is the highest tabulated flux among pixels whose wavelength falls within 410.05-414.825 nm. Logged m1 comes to 20.01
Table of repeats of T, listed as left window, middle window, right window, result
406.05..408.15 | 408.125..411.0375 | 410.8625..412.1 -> 0.01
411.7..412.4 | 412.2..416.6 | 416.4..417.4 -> 0.06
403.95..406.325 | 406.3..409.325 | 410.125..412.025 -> 0.09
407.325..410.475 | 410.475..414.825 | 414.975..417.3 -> -0.16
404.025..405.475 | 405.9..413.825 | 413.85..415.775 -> -0.50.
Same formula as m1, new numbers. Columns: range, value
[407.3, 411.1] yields 19.64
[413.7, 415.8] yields 17.85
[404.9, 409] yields 18.48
